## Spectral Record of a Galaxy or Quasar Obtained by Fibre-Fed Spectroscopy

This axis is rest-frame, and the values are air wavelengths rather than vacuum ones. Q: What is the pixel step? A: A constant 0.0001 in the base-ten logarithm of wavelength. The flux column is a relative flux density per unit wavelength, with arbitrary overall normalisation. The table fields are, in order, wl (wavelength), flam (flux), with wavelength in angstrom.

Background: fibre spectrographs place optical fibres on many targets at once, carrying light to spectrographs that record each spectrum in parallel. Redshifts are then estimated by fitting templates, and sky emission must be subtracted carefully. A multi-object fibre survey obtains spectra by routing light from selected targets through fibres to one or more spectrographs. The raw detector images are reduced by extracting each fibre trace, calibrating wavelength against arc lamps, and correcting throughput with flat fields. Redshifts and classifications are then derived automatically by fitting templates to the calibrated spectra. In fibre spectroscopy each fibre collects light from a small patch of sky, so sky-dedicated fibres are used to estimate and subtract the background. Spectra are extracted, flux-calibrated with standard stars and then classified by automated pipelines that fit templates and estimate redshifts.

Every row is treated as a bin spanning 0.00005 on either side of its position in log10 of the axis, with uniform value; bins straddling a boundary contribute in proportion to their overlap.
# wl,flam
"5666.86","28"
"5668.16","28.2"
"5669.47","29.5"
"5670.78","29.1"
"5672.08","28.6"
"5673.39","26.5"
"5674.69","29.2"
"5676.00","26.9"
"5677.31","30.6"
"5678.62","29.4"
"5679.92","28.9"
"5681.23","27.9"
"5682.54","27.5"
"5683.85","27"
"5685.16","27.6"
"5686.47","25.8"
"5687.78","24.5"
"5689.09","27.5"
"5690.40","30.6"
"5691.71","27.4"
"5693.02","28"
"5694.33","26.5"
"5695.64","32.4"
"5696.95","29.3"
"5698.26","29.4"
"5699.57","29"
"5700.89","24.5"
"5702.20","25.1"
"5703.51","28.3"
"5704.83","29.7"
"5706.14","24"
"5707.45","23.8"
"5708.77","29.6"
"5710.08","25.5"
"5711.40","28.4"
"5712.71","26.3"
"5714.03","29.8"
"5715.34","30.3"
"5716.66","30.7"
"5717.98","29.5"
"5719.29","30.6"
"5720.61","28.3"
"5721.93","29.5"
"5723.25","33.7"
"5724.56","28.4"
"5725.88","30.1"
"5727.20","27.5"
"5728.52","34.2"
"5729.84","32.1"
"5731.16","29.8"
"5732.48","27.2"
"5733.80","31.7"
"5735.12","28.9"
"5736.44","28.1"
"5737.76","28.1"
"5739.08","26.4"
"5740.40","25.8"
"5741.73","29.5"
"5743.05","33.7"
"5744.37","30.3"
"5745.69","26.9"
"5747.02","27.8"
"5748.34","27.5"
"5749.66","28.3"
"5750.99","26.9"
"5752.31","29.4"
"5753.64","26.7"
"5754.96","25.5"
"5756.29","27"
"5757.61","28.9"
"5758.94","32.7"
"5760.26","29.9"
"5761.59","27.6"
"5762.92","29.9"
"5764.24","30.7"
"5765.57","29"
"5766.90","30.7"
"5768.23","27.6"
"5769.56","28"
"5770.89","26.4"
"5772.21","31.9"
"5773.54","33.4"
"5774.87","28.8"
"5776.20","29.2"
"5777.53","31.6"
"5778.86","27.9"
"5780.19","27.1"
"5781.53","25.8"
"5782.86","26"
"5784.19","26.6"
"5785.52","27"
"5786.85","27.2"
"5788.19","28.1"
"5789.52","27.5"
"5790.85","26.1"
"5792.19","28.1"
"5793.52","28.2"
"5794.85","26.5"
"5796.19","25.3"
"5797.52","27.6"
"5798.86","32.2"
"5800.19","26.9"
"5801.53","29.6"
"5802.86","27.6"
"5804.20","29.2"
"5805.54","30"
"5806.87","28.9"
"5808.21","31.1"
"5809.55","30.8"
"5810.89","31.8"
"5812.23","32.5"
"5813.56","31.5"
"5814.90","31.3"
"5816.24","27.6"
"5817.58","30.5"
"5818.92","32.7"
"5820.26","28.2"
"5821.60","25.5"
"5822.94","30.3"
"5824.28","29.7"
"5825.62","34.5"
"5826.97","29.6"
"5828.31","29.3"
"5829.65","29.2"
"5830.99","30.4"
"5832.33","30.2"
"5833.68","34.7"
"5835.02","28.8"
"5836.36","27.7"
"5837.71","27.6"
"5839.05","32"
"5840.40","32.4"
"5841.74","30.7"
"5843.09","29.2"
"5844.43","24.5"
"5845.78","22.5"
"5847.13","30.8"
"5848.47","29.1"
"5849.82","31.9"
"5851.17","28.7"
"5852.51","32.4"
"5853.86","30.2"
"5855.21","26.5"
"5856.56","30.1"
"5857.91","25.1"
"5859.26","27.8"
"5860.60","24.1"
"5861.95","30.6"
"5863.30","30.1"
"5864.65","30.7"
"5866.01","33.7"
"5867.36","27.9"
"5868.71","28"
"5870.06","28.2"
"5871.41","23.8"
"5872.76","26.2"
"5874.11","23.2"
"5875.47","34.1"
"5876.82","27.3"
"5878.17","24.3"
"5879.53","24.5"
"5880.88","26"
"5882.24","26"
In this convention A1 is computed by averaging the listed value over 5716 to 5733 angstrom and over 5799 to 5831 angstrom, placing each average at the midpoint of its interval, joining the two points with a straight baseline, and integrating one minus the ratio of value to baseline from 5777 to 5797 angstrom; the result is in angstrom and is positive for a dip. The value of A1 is 1.86 angstrom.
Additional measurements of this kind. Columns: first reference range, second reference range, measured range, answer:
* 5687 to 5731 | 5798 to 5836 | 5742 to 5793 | 1.6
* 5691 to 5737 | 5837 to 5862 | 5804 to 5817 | -0.8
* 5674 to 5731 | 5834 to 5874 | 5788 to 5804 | 0.4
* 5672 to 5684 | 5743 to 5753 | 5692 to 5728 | -0.1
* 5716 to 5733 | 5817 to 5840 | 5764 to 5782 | 0.6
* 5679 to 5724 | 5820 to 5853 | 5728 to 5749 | -0.5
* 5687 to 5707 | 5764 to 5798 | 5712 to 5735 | -1.7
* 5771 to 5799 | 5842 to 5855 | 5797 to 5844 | -2.6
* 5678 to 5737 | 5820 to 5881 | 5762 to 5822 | -0.5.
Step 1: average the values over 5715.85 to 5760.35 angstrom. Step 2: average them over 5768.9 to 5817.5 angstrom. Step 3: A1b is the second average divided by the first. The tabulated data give 0.99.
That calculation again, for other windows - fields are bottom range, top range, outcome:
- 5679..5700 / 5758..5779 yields 1.06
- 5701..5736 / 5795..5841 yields 1.03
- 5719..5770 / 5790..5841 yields 1.02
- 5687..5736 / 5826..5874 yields 1.01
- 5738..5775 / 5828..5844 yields 1.05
